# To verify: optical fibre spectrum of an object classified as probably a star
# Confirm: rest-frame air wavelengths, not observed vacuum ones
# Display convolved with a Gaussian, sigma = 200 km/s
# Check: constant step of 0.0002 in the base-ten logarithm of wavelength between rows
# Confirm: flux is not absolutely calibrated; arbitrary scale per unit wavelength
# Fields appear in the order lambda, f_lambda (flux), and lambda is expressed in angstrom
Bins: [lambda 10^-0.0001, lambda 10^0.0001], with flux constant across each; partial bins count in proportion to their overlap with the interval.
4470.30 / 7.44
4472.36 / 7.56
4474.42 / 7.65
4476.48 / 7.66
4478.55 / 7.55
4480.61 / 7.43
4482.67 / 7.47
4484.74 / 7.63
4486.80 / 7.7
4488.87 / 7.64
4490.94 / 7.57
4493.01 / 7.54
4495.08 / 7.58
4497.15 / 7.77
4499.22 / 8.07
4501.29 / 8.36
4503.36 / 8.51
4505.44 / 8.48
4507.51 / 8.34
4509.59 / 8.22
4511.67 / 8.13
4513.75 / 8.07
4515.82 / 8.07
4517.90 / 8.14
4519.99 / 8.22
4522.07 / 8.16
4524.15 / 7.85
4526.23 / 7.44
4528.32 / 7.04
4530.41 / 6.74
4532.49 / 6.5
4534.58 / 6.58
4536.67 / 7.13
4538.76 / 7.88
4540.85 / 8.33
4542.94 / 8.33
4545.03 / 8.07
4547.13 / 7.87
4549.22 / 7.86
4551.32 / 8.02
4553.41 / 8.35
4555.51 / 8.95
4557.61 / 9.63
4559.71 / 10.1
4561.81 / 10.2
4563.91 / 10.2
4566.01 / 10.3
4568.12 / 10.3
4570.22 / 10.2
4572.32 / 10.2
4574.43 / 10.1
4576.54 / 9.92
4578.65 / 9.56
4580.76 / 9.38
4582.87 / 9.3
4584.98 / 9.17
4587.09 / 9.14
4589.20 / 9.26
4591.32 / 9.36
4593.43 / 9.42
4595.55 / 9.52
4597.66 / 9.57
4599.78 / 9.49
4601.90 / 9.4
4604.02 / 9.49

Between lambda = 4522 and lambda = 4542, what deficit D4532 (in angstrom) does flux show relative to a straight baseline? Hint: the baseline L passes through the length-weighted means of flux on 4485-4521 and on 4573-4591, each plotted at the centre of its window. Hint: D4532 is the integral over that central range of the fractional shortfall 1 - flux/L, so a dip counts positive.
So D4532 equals 2.9 angstrom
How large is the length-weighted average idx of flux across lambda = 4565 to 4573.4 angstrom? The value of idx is 10.2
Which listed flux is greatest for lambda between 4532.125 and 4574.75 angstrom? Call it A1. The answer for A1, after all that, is 10.3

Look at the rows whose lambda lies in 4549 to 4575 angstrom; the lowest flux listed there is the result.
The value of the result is 7.86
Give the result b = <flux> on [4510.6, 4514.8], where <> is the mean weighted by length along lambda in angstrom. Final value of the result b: 8.11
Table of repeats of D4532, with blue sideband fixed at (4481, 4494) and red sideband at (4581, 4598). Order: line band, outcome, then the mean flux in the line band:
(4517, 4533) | 1.3 angstrom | 7.54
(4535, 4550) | 1.2 angstrom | 7.87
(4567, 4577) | -1.2 angstrom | 10.2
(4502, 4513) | -0.6 angstrom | 8.33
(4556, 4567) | -1.5 angstrom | 10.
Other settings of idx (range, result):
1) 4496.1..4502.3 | 8.07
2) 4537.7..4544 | 8.18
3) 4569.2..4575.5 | 10.2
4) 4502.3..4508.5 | 8.45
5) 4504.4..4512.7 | 8.29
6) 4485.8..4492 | 7.63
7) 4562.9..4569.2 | 10.3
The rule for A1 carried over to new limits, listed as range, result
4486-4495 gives 7.7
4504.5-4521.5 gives 8.48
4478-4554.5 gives 8.51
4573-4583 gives 10.1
